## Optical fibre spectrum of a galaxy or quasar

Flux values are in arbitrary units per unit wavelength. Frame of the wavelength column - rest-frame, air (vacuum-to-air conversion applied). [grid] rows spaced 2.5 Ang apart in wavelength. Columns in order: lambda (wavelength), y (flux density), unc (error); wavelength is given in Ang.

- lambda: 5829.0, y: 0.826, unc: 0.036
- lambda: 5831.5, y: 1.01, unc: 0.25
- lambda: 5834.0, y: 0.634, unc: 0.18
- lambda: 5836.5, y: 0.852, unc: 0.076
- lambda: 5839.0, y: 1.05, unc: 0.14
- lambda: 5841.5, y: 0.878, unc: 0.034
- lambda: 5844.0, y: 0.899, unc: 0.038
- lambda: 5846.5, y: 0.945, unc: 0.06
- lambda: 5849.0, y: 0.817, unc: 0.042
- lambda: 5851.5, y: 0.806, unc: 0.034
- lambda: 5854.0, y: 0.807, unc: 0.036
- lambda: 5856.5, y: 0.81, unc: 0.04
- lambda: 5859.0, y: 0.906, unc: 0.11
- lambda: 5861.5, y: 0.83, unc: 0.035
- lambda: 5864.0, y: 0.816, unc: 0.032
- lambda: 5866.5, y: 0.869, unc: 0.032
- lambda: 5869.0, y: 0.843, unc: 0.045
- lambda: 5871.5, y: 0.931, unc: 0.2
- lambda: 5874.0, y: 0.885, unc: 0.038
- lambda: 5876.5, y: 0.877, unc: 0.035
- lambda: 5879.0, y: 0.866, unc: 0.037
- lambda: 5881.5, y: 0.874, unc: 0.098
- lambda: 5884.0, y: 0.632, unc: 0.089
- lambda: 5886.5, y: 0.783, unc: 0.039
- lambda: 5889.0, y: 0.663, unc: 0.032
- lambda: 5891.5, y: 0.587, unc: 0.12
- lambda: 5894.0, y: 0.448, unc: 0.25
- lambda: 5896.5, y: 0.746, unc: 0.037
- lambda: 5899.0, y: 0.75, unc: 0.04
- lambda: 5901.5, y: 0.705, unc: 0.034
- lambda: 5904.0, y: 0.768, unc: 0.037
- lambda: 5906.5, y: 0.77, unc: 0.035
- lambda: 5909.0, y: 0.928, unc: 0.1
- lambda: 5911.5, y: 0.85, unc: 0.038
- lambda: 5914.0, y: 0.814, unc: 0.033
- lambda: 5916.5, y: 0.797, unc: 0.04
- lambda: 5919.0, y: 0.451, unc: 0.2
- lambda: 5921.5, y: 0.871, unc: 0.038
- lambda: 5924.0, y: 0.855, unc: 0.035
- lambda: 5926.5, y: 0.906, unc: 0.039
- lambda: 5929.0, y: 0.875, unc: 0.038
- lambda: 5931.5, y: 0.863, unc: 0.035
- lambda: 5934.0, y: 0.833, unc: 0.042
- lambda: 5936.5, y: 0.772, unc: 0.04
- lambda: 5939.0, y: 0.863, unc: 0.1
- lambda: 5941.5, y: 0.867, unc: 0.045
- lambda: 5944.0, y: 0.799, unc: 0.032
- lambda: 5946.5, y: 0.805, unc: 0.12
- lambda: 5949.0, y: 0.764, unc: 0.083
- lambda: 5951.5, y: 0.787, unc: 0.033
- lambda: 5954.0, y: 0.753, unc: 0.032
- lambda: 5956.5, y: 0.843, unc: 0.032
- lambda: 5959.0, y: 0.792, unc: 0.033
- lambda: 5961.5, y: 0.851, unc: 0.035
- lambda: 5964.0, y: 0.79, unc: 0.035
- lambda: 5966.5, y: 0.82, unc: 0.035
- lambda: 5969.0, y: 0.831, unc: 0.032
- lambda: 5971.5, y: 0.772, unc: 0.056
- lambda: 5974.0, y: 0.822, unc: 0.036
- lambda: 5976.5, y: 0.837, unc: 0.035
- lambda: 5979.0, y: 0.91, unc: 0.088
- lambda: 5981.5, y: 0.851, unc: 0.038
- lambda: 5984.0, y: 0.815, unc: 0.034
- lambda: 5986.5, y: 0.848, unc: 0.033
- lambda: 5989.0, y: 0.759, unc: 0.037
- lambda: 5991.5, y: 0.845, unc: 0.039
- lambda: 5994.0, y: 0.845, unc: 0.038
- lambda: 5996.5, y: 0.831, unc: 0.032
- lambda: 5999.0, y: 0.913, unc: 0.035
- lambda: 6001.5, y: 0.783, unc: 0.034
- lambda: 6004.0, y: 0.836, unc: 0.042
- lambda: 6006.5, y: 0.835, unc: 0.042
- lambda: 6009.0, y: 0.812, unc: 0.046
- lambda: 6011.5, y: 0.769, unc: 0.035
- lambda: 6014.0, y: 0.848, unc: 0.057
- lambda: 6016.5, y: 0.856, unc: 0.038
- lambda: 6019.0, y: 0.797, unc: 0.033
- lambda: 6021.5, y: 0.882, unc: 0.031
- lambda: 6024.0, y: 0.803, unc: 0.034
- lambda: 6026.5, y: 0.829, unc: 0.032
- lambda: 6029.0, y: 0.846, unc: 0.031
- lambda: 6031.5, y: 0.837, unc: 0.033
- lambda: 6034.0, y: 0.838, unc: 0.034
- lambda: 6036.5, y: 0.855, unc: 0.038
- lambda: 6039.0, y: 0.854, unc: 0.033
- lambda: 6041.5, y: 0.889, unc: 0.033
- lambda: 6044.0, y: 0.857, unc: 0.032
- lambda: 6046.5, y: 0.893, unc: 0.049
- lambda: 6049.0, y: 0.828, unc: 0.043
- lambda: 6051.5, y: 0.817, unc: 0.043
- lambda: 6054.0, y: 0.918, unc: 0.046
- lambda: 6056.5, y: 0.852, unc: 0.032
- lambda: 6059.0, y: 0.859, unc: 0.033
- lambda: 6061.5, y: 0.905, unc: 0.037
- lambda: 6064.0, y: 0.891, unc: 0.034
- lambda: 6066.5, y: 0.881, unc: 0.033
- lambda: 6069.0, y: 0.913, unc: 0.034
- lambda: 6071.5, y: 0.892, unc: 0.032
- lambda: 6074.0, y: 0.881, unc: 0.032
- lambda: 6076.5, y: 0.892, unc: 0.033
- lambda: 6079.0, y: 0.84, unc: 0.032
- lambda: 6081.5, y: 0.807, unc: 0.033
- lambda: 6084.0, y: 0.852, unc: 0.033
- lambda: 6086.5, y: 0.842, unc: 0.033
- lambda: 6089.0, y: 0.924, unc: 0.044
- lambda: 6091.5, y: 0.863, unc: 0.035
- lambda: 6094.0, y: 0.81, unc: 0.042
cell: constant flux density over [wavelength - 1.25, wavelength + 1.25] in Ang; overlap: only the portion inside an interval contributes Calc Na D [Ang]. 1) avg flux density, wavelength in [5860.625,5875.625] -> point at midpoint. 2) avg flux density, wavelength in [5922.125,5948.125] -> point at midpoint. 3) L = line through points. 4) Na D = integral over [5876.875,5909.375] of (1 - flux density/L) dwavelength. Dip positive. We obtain 4.7 Ang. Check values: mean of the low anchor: 0.864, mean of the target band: 0.731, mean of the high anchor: 0.843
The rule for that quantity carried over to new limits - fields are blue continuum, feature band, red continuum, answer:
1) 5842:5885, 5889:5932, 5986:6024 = 4.27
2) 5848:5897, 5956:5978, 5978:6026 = 0.10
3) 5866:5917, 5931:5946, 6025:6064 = -0.50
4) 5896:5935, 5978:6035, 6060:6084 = 0.69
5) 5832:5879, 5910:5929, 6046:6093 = 1.42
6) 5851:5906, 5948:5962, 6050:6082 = 0.40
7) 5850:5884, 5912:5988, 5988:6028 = 1.86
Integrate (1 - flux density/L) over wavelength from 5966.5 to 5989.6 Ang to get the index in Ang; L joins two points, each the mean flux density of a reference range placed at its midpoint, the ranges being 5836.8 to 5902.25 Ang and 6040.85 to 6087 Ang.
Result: 0.4 Ang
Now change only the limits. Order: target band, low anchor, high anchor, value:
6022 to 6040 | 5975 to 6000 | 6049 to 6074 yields 0.5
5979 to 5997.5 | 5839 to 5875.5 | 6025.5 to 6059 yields 0.5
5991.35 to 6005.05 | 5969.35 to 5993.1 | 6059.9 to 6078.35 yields 0.0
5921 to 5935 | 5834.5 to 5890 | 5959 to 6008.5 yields -0.5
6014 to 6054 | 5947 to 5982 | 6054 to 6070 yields 0.8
